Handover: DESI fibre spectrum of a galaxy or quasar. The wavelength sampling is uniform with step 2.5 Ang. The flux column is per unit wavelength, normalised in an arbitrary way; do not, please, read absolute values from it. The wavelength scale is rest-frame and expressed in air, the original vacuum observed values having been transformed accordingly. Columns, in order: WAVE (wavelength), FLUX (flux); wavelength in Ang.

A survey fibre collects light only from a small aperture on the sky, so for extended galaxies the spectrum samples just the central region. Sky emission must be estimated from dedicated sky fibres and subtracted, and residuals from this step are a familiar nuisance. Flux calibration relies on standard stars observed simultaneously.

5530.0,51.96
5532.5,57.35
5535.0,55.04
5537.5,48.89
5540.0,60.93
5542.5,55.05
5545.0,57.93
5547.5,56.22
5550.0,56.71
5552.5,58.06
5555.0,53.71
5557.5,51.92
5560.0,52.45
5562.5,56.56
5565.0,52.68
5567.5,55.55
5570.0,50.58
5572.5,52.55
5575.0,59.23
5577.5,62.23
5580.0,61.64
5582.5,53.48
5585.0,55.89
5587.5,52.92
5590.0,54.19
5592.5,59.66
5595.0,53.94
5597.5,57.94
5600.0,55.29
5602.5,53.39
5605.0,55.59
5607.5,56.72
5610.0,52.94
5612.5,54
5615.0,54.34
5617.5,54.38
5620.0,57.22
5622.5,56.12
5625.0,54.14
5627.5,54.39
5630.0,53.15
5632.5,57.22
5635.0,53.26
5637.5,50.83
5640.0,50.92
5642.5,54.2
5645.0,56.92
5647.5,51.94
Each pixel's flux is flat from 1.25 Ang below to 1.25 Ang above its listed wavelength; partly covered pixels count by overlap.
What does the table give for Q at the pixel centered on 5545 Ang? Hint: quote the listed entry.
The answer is 57.93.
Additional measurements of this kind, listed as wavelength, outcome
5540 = 60.93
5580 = 61.64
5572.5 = 52.55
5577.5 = 62.23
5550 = 56.71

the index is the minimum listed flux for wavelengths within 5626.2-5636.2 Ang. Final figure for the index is 53.15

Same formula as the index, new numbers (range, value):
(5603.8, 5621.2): 52.94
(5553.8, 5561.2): 51.92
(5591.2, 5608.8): 53.39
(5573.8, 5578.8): 59.23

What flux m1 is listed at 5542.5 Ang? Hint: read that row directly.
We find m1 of 55.05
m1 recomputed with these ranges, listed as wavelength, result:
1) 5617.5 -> 54.38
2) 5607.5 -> 56.72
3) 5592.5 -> 59.66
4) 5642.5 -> 54.2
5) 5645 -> 56.92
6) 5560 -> 52.45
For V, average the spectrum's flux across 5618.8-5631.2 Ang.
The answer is 55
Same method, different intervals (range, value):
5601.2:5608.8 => 55.2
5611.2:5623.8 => 55.2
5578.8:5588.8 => 55.9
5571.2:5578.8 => 58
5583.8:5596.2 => 55.3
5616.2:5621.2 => 55.8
